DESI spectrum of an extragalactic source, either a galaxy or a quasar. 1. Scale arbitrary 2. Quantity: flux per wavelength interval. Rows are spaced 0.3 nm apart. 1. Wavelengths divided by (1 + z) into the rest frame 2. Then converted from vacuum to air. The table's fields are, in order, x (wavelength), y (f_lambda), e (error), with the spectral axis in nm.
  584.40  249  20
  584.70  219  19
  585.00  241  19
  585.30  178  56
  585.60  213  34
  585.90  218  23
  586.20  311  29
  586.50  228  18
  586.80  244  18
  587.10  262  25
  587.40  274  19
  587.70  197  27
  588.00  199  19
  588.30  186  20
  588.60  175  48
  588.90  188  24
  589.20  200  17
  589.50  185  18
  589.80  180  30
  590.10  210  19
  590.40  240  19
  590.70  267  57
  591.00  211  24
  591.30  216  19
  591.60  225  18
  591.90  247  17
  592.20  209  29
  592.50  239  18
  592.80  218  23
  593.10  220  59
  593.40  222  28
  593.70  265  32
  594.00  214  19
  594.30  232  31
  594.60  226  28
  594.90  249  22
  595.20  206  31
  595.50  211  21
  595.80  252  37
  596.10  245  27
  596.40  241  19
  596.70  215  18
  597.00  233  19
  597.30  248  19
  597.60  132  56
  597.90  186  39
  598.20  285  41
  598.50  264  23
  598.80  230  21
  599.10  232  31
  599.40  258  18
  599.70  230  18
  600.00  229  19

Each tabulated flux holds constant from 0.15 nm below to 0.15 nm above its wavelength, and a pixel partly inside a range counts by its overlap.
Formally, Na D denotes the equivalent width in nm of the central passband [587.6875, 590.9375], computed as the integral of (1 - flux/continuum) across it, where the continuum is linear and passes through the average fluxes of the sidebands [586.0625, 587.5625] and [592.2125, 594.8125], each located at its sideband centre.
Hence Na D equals 0.61 nm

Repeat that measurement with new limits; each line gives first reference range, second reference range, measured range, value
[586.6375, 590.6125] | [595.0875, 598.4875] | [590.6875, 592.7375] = -0.103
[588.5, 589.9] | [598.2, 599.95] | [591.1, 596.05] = -0.375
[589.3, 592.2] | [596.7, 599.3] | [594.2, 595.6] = -0.012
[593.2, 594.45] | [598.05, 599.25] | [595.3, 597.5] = 0.103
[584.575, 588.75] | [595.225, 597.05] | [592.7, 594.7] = 0.008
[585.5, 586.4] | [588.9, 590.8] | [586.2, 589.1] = 0.136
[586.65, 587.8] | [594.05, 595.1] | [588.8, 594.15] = 0.402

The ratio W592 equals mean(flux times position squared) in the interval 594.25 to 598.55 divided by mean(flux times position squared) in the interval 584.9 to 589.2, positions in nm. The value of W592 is 1.1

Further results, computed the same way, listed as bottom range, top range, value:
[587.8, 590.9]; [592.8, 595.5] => 1.14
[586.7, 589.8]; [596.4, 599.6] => 1.13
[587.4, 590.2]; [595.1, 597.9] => 1.15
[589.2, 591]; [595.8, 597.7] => 1.07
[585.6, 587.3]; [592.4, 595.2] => 0.94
